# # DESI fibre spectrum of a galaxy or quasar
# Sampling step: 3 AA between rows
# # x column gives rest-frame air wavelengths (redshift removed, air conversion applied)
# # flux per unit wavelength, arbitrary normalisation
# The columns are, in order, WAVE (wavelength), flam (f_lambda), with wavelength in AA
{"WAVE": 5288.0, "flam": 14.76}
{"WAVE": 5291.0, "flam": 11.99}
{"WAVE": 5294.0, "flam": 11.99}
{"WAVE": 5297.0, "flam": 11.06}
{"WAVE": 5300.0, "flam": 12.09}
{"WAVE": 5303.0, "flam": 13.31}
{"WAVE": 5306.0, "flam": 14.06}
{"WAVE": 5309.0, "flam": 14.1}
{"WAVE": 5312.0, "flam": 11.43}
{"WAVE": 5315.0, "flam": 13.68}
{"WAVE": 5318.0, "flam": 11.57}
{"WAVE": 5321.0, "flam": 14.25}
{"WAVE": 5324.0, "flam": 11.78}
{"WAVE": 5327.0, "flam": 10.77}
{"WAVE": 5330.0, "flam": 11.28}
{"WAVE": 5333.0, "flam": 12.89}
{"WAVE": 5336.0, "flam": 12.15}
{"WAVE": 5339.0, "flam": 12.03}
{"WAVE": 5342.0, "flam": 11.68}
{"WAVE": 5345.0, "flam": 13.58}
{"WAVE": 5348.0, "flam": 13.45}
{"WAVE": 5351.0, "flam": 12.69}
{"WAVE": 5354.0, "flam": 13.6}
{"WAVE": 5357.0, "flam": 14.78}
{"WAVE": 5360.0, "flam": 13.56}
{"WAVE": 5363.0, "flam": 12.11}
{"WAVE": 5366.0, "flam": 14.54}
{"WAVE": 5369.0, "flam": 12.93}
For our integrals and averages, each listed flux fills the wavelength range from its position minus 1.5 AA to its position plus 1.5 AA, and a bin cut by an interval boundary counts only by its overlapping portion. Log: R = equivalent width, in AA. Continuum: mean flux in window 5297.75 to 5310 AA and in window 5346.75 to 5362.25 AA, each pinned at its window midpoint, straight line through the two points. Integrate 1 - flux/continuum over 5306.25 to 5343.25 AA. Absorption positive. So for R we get 2.7 AA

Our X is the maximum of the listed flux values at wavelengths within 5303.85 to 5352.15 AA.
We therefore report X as 14.25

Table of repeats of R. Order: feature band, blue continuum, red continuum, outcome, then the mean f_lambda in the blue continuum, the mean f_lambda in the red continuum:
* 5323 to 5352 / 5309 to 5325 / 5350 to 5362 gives 2.1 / 12.7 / 13.6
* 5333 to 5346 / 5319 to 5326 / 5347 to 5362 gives 0.8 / 12.8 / 13.6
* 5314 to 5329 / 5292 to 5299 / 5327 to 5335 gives -0.7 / 11.6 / 11.8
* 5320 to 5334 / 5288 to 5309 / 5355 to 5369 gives 1.1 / 12.7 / 13.7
